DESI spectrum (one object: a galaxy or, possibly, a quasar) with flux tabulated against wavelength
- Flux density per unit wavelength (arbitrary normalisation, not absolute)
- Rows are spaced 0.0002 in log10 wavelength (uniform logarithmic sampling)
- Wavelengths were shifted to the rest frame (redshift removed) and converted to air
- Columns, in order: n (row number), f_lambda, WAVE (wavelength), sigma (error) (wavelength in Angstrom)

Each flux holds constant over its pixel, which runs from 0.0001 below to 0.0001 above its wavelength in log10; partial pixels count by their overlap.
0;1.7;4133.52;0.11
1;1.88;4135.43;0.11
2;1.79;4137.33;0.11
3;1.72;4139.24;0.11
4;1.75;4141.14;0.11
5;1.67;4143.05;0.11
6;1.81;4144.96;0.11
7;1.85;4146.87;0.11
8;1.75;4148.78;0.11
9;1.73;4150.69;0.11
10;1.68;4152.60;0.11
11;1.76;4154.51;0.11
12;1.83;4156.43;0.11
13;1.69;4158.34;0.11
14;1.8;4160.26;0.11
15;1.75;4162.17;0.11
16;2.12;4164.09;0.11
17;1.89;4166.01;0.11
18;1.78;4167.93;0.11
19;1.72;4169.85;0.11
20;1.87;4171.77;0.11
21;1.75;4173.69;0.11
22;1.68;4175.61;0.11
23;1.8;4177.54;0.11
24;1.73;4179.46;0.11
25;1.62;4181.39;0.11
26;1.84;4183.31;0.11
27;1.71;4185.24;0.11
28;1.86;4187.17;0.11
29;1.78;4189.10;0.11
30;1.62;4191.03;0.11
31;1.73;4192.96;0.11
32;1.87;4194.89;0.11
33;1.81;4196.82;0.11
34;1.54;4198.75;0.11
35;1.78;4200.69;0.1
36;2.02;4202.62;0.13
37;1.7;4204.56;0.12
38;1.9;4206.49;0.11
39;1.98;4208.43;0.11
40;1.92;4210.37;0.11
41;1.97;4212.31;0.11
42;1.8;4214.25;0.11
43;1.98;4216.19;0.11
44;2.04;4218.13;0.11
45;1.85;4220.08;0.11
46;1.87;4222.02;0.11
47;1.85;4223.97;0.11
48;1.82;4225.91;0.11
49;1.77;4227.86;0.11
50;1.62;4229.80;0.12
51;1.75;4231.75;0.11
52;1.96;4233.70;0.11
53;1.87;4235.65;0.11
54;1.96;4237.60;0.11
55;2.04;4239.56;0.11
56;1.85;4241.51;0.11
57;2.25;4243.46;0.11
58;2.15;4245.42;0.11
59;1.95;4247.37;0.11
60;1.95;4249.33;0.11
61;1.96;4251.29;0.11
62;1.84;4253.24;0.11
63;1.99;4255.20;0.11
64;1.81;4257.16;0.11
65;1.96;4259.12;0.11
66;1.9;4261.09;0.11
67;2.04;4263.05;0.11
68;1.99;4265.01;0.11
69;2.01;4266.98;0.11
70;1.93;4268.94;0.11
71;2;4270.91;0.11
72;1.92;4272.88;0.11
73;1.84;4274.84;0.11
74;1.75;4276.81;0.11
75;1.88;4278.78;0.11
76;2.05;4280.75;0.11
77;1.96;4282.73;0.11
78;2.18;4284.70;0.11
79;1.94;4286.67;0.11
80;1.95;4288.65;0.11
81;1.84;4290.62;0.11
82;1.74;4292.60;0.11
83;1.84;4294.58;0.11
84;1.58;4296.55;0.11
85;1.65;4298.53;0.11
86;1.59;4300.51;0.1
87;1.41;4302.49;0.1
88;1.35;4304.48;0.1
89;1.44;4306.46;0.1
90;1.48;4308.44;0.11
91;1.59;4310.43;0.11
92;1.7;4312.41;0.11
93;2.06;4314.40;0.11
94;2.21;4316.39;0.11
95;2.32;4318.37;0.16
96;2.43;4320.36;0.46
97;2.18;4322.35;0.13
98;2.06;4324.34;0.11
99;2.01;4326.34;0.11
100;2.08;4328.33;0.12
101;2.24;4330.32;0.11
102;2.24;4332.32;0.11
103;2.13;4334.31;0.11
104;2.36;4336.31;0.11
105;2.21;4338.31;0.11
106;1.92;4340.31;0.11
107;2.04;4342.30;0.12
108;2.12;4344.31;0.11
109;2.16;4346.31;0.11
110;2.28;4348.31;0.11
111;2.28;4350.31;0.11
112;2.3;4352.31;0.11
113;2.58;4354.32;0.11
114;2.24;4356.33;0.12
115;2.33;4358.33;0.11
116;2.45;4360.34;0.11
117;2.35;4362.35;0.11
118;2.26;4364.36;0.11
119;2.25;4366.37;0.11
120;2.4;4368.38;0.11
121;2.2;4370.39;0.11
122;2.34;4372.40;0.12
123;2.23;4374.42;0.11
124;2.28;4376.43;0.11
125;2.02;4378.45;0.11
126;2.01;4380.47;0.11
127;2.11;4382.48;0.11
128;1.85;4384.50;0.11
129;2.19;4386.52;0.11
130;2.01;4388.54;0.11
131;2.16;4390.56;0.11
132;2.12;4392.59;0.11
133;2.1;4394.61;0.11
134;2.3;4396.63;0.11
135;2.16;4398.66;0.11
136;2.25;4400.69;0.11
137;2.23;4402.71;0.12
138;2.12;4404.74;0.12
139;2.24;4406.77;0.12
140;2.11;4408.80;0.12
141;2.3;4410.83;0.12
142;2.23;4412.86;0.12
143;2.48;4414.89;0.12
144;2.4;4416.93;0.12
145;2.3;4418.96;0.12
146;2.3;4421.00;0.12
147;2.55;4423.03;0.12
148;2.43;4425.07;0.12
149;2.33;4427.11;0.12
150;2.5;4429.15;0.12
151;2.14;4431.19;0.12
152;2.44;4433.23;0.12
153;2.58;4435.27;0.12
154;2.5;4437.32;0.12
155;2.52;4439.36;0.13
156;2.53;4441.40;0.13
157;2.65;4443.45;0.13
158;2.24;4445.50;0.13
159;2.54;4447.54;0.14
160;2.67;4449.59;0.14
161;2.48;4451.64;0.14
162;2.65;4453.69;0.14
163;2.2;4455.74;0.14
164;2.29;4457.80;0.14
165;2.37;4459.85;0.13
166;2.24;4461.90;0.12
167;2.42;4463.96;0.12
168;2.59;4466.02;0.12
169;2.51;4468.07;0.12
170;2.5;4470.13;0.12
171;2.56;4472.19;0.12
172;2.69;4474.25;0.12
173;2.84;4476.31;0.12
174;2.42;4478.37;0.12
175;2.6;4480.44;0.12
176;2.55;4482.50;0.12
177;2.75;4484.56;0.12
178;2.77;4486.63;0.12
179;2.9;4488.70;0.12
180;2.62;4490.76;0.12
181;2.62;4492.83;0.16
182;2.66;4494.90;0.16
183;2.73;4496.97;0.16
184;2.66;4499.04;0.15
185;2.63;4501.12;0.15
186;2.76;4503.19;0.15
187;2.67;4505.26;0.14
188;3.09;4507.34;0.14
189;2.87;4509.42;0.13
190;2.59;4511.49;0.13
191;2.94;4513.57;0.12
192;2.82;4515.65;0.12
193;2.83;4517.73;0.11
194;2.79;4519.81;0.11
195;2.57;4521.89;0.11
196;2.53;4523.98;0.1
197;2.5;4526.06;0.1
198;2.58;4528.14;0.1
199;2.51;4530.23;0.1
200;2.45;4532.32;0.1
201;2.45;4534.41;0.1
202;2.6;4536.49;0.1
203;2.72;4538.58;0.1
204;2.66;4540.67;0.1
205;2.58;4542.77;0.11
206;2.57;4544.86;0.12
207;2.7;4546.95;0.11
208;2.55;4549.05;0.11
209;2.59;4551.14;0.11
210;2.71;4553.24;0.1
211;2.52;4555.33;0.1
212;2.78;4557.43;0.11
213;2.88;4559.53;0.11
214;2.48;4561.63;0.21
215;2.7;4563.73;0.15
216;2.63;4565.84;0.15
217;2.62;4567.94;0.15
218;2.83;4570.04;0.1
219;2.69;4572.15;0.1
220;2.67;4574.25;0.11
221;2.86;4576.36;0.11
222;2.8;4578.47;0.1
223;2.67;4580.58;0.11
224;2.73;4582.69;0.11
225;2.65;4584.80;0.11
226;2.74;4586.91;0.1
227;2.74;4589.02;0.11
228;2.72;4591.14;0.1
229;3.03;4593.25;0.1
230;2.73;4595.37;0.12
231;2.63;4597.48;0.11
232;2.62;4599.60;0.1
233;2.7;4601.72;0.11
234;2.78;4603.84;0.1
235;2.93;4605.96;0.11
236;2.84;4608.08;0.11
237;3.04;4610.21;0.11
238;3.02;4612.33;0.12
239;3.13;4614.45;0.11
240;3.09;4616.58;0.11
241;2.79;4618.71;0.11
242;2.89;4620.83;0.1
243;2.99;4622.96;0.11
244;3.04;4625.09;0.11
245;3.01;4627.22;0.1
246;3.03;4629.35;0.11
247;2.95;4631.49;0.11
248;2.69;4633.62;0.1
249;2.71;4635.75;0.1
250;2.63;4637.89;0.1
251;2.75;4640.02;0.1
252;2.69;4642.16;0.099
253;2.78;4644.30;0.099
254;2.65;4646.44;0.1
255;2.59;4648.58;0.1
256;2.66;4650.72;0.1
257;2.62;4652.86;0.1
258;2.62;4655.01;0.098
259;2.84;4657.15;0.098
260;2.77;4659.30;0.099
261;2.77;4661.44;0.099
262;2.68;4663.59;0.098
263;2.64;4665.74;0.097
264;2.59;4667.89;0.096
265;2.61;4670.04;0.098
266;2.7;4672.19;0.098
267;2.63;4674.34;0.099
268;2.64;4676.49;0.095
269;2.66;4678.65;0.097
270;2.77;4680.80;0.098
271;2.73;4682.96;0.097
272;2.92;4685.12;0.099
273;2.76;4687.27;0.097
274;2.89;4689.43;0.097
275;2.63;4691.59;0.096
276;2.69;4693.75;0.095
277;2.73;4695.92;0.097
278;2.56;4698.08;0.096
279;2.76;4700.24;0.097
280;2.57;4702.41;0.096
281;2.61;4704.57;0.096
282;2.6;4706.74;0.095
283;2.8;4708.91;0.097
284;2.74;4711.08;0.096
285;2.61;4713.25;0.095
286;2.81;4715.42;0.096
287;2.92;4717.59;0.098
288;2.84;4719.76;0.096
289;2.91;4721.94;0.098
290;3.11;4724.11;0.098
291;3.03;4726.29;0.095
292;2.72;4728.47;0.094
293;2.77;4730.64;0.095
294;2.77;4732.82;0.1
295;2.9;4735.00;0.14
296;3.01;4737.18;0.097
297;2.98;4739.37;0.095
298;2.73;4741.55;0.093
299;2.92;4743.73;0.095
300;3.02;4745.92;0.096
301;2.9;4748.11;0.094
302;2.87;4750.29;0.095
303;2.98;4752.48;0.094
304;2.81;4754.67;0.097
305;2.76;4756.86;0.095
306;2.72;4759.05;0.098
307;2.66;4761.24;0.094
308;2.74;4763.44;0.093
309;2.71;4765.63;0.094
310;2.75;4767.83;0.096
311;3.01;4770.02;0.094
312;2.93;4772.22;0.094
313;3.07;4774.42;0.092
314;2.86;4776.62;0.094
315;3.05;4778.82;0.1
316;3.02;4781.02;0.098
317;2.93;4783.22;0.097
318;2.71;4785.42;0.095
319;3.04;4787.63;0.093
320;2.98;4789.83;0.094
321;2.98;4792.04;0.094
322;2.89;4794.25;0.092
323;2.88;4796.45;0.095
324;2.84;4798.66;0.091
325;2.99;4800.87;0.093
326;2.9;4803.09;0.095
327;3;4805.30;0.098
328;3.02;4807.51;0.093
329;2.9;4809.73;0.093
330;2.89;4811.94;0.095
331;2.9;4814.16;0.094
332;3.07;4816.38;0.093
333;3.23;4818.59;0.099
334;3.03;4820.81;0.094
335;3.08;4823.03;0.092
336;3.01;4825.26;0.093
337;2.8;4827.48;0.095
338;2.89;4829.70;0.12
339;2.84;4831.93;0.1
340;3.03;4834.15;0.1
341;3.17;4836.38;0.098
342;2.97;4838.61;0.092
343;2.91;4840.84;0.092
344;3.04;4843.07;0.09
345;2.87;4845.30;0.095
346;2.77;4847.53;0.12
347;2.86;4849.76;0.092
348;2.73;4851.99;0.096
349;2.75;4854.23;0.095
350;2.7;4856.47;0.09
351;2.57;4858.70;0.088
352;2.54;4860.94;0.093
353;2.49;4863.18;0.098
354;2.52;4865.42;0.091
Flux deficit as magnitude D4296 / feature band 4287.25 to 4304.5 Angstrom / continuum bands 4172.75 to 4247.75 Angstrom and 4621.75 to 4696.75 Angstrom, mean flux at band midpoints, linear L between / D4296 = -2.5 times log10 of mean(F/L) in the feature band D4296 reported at 0.195 mag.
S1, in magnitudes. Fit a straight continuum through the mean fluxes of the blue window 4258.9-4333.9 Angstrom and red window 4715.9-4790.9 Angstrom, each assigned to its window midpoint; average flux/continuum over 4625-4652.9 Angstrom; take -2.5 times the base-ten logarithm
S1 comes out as -0.052 mag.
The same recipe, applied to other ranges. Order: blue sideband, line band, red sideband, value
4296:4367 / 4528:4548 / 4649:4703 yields -0.06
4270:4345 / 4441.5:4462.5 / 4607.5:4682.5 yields -0.07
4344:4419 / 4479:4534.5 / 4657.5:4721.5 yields -0.11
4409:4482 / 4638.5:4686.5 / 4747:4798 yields 0.02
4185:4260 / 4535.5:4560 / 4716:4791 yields -0.07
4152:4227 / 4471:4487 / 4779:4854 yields -0.13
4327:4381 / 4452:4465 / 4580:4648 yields 0.05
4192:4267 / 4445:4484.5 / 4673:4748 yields -0.08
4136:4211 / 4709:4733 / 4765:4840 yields -0.01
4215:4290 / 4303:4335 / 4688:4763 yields 0.05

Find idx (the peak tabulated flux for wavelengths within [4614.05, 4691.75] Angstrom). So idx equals 3.13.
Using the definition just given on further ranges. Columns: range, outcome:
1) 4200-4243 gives 2.04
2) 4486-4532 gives 3.09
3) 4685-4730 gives 3.11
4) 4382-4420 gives 2.48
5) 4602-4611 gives 3.04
